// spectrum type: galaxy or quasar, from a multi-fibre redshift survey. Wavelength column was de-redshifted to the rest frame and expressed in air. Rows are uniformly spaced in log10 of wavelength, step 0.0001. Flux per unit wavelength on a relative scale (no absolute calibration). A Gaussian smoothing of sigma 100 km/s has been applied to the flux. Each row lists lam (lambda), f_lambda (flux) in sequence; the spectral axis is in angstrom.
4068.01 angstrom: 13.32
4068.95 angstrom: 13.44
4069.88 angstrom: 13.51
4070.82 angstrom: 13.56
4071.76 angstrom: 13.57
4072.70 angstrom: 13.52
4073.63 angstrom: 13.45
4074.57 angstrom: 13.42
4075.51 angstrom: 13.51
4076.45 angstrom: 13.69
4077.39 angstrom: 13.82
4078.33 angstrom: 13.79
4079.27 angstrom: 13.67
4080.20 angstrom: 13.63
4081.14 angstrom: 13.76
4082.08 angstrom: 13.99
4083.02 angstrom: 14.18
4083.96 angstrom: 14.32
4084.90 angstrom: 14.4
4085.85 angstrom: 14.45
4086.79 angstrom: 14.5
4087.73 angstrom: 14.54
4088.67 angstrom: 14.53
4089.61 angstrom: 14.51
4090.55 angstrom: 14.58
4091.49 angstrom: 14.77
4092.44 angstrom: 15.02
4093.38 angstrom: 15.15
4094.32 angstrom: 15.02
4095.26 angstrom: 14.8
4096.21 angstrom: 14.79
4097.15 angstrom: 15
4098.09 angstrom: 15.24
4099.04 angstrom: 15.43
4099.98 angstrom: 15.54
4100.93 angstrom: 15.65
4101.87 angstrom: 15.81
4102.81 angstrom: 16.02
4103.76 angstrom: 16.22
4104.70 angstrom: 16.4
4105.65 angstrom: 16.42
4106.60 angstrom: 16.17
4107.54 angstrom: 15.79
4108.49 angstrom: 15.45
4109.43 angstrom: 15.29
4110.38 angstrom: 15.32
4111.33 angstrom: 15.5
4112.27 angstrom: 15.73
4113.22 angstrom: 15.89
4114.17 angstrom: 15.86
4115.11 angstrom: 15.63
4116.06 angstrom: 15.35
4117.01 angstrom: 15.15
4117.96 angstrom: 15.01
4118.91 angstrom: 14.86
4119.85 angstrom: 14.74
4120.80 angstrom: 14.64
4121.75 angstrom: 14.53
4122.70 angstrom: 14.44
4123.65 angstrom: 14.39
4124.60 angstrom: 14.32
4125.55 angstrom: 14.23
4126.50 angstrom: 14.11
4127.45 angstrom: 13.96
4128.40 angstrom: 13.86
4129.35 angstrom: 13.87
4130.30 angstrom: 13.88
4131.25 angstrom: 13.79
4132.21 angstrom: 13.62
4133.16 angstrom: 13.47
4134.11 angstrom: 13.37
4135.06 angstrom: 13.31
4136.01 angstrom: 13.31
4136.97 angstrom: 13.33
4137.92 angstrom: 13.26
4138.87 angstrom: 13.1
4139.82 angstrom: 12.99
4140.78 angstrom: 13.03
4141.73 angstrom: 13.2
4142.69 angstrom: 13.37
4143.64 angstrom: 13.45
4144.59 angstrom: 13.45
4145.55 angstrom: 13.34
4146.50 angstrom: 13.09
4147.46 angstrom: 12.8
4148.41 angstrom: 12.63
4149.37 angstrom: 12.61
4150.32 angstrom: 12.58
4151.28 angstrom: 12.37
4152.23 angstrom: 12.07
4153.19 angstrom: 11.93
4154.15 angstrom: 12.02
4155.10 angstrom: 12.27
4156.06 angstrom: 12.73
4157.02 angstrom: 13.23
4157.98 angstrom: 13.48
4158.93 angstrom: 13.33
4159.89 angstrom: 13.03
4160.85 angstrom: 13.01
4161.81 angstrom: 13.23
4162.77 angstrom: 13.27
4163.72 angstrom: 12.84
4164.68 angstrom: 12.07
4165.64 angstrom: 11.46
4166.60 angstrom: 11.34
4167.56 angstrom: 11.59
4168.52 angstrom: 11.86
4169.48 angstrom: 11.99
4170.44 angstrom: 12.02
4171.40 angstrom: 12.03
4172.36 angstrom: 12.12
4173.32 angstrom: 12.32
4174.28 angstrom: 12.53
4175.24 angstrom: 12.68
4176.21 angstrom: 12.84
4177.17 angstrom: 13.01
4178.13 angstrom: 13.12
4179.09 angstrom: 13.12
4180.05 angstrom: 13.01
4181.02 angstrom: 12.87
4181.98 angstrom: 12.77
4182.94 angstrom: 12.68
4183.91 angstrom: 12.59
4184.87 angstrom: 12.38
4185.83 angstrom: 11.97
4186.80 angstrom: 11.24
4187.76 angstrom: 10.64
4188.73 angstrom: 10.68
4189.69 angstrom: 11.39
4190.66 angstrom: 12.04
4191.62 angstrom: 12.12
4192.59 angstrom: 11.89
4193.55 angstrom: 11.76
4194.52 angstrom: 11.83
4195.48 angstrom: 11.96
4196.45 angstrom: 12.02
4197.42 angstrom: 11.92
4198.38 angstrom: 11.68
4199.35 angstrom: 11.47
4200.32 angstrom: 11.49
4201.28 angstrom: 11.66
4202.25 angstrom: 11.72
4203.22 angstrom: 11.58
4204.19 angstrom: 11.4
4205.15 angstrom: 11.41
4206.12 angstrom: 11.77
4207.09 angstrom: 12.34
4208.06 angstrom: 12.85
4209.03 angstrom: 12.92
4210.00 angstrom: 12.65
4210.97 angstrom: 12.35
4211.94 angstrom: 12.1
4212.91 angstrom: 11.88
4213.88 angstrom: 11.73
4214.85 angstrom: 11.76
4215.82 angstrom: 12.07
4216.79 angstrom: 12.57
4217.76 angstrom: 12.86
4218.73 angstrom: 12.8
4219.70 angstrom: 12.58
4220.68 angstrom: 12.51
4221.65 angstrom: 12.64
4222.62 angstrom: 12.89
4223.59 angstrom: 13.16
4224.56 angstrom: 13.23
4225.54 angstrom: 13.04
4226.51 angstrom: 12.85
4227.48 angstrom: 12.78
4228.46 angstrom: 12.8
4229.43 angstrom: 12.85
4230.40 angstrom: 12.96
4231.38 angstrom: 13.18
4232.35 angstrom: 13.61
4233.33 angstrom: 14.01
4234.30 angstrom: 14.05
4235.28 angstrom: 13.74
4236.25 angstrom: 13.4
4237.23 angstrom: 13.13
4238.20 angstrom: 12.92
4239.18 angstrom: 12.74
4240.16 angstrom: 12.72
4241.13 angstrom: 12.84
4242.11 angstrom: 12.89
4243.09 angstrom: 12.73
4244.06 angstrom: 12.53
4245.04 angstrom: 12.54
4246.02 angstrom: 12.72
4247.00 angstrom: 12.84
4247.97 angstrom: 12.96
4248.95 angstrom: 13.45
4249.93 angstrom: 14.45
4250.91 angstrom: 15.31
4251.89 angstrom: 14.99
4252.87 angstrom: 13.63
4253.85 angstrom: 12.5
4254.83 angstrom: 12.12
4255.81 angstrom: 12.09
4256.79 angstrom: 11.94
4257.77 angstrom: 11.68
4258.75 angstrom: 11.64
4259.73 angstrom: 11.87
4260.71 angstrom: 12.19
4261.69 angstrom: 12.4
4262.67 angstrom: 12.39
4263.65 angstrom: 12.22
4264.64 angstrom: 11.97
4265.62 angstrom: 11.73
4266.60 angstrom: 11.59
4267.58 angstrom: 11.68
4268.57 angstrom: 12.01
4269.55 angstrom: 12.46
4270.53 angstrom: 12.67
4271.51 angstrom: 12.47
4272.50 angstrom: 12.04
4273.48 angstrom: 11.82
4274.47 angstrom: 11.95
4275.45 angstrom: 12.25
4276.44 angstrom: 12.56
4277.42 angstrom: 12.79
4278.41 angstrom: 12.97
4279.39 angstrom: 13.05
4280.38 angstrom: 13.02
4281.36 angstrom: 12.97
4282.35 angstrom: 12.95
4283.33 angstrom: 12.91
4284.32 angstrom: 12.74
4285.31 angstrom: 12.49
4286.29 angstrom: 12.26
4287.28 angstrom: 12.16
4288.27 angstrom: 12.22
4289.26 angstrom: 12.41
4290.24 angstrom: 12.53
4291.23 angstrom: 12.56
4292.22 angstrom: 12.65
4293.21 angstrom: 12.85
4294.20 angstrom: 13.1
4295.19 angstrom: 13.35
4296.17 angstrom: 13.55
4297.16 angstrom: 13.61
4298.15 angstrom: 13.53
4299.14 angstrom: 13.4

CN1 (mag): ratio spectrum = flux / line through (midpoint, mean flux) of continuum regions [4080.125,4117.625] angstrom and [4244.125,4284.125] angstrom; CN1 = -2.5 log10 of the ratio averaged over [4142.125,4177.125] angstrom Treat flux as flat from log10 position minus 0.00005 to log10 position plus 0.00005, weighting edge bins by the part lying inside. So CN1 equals 0.13 mag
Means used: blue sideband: 15.2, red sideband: 12.6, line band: 12.6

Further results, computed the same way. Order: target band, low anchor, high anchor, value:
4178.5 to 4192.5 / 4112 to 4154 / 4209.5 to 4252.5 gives 0.107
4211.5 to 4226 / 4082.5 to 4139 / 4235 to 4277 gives 0.055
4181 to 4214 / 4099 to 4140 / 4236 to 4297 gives 0.146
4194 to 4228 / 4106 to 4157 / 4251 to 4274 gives 0.061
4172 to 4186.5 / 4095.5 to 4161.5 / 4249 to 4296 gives 0.079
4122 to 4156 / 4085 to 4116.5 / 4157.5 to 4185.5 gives 0.045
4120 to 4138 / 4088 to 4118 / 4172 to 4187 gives 0.043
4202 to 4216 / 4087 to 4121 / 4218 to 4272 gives 0.120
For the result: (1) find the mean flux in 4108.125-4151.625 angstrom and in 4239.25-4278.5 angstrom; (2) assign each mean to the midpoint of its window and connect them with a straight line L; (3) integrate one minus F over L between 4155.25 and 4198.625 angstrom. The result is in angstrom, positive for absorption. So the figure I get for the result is 3.83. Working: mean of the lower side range 14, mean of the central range 12.3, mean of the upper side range 12.6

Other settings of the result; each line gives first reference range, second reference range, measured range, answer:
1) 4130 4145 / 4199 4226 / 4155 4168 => 0.4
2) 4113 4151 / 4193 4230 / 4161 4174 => 1.0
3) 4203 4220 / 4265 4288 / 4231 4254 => -1.9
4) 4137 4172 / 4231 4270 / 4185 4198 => 1.1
